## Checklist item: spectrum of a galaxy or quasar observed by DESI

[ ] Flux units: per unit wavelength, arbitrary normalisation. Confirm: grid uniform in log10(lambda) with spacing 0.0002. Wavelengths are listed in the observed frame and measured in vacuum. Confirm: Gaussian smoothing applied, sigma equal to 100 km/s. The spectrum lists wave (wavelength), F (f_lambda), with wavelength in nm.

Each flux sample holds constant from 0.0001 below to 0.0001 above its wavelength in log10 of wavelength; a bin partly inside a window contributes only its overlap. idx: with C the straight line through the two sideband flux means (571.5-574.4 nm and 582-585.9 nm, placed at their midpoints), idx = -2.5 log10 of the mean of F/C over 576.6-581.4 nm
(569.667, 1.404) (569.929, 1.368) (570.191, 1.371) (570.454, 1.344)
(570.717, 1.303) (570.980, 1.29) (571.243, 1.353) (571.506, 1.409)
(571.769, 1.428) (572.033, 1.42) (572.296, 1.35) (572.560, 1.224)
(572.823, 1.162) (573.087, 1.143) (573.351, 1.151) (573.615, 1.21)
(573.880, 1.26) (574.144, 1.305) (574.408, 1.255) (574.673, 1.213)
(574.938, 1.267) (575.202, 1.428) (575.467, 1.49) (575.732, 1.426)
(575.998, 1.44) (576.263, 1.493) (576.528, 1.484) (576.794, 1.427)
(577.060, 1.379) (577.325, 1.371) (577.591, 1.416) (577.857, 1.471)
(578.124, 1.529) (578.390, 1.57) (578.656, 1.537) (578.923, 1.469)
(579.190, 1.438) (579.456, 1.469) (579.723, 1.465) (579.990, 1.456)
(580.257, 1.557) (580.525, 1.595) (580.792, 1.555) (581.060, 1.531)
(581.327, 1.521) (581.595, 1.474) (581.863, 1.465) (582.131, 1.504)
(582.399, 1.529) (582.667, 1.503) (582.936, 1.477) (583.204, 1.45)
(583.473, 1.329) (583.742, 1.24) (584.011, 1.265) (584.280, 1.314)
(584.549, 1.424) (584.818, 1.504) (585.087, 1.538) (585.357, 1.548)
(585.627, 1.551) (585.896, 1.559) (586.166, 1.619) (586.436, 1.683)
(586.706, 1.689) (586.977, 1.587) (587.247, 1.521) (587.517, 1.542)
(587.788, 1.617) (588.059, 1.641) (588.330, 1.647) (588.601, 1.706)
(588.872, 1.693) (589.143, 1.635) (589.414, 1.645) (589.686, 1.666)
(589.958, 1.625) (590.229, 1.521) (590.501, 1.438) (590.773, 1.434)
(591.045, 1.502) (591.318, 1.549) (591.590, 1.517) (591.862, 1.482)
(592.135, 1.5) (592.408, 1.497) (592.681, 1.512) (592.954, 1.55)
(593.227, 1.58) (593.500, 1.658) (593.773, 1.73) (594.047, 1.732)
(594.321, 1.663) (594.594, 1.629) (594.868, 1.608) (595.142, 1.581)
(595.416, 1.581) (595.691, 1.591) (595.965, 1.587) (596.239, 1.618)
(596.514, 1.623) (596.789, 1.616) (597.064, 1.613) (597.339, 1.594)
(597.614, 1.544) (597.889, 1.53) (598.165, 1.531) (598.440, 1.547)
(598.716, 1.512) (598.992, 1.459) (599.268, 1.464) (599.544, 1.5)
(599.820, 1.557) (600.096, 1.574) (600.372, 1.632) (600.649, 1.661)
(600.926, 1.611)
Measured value -0.09 mag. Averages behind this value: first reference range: 1.27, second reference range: 1.45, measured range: 1.49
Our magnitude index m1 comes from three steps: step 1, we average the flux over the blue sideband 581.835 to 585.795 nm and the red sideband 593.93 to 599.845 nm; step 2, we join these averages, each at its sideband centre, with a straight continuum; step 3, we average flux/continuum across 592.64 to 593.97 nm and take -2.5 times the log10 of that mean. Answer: -0.054 mag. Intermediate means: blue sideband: 1.44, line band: 1.62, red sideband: 1.58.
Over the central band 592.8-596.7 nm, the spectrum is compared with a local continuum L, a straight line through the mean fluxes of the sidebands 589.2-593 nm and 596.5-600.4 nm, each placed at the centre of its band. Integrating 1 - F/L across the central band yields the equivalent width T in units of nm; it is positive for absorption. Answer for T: -0.21 nm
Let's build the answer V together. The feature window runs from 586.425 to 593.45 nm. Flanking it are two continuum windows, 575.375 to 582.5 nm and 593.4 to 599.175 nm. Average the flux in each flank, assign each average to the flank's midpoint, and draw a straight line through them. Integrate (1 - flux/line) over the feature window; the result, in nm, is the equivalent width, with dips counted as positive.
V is -0.094 nm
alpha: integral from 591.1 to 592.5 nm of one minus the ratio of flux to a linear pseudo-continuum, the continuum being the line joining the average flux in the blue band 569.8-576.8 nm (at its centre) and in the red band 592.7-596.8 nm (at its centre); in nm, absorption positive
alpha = 0.06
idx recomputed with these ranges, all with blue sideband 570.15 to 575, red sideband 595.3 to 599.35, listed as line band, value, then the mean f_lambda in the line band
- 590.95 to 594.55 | -0.05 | 1.58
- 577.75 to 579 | -0.13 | 1.52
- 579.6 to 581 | -0.12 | 1.53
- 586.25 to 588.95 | -0.13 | 1.63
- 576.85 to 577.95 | -0.05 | 1.41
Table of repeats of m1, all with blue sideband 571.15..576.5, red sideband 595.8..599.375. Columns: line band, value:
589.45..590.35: -0.09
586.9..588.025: -0.08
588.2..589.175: -0.14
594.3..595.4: -0.06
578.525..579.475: -0.08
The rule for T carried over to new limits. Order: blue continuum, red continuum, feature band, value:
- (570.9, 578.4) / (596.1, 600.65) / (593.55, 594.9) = -0.135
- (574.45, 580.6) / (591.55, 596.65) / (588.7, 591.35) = -0.028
